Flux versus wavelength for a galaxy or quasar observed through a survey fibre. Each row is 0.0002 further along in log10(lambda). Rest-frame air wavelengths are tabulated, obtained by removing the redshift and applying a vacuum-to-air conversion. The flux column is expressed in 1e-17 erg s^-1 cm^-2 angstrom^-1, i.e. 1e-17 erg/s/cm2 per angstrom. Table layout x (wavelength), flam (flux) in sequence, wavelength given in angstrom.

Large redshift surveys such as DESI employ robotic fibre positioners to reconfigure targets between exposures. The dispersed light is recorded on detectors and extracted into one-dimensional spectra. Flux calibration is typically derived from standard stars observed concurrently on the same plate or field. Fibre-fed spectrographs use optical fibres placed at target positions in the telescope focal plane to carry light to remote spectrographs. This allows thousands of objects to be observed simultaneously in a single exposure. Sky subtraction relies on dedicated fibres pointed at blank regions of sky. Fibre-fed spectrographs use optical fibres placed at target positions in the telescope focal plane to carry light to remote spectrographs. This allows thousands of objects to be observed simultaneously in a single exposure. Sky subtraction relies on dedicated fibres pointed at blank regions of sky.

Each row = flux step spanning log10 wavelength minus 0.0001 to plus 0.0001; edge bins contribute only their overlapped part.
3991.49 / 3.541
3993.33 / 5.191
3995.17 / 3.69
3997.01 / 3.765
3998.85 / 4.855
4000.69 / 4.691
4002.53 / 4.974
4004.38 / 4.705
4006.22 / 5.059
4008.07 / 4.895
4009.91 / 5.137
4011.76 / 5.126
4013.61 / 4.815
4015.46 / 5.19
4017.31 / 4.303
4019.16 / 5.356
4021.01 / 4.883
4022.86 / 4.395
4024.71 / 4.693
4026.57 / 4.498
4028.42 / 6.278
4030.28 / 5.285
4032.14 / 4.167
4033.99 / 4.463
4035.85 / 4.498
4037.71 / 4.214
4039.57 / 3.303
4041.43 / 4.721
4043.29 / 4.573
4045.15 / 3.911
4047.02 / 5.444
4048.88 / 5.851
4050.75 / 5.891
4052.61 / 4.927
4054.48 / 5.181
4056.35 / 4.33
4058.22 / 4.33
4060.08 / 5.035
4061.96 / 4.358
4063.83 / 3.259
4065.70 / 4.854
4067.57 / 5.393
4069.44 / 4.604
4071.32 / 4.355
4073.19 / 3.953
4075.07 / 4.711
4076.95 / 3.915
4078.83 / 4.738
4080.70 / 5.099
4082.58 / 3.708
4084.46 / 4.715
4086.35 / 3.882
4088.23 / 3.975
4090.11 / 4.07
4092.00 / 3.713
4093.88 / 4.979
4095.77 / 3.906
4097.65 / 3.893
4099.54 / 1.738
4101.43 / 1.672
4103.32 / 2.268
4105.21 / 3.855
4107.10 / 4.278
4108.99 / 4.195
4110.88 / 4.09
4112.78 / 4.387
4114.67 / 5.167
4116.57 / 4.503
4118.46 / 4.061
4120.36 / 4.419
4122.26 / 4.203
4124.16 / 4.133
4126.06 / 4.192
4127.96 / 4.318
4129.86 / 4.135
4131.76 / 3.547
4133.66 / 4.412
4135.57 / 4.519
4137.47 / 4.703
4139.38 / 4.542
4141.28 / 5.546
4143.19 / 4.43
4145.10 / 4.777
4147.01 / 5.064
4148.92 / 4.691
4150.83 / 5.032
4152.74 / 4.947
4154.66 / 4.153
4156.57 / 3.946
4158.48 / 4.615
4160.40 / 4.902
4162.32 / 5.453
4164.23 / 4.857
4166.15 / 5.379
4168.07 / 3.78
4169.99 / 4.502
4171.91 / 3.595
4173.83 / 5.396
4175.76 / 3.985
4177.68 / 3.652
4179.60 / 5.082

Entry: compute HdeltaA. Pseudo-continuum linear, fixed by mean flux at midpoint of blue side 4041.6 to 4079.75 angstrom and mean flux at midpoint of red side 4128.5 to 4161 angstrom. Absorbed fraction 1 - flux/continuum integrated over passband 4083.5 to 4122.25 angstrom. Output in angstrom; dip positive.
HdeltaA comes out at 6.1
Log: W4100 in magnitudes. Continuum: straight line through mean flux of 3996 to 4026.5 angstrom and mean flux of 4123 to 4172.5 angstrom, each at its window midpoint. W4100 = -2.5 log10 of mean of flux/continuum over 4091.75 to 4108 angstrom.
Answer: 0.35 mag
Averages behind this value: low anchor 4.79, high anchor 4.55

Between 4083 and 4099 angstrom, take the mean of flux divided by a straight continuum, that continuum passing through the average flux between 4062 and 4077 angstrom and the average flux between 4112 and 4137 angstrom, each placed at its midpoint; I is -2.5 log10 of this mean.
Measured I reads 0.08 mag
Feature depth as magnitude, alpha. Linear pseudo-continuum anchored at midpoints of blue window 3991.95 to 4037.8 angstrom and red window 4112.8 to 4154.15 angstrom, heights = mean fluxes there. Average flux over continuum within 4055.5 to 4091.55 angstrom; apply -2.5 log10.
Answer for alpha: 0.07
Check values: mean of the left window 4.76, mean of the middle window 4.37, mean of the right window 4.53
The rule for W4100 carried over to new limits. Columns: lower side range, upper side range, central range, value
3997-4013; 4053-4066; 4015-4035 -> -0.03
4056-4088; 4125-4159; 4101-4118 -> 0.15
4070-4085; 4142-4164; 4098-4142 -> 0.14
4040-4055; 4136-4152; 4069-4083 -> 0.13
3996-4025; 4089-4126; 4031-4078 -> -0.05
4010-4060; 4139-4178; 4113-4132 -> 0.10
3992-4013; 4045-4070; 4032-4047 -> 0.12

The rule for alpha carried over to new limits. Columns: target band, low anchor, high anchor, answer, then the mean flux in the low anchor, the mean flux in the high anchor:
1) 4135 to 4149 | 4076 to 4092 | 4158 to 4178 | -0.076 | 4.23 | 4.58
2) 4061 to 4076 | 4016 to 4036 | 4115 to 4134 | 0.030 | 4.82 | 4.22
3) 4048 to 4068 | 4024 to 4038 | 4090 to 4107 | -0.149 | 4.79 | 3.35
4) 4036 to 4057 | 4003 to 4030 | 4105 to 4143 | 0.009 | 4.96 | 4.37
